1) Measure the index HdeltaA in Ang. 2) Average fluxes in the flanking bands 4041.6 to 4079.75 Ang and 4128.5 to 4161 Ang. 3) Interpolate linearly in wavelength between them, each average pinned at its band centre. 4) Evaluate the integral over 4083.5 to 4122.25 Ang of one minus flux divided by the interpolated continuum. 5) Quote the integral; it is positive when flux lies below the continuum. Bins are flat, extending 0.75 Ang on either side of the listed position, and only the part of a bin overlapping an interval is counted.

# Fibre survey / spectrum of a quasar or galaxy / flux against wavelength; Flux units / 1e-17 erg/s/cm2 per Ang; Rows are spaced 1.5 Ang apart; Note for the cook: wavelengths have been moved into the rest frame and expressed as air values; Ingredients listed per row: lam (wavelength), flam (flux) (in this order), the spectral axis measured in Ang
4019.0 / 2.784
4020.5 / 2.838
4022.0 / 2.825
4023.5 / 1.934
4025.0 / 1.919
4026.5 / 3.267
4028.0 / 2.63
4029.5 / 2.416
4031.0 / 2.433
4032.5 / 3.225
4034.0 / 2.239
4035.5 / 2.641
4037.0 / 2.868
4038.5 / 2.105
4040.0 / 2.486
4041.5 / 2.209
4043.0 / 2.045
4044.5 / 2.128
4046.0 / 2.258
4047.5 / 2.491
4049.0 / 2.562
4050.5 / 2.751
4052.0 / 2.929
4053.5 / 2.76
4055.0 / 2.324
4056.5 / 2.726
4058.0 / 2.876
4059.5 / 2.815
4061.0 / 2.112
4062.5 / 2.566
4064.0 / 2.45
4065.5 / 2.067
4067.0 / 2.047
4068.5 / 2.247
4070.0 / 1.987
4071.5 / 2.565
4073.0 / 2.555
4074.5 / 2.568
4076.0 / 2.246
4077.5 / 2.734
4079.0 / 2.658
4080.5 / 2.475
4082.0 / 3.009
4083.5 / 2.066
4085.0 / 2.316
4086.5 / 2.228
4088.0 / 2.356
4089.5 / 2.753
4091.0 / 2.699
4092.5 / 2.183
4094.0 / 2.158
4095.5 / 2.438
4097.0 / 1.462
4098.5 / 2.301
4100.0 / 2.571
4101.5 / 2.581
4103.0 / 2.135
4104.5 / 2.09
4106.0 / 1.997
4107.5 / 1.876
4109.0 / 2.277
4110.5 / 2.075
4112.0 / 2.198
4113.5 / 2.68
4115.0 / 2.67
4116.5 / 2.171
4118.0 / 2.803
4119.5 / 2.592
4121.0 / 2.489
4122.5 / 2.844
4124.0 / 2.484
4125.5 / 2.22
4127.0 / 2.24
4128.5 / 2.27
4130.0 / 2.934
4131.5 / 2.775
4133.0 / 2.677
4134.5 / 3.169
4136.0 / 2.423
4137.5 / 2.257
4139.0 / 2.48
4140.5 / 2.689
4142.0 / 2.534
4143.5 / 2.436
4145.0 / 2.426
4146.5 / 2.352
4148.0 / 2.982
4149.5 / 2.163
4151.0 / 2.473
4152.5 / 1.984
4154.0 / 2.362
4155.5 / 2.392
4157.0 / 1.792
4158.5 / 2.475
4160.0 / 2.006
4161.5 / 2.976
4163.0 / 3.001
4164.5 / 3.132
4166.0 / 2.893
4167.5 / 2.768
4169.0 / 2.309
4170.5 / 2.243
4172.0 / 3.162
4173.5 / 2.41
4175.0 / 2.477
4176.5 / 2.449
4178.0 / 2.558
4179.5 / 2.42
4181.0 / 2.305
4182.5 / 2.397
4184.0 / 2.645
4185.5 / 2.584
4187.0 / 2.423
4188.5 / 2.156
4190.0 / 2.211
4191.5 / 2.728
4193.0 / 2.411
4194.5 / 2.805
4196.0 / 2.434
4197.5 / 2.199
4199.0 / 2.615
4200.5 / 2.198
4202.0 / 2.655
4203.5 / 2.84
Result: 2.1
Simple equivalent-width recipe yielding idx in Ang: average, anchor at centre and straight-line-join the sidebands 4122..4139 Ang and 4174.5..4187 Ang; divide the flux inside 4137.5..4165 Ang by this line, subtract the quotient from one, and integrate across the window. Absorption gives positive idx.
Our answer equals 0.6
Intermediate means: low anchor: 2.56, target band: 2.47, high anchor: 2.48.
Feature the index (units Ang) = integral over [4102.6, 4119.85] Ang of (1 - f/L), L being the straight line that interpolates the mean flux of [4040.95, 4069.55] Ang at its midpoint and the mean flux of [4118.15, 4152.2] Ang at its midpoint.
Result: 1.5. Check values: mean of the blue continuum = 2.44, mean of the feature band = 2.29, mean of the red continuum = 2.54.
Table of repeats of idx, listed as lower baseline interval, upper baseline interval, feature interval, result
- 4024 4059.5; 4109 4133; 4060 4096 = 1.7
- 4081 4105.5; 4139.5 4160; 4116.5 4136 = -2.0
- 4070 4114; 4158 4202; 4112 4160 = -0.8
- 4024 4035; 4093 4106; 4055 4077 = -0.3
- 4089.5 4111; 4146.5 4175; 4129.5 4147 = -1.3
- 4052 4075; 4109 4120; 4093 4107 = 1.5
